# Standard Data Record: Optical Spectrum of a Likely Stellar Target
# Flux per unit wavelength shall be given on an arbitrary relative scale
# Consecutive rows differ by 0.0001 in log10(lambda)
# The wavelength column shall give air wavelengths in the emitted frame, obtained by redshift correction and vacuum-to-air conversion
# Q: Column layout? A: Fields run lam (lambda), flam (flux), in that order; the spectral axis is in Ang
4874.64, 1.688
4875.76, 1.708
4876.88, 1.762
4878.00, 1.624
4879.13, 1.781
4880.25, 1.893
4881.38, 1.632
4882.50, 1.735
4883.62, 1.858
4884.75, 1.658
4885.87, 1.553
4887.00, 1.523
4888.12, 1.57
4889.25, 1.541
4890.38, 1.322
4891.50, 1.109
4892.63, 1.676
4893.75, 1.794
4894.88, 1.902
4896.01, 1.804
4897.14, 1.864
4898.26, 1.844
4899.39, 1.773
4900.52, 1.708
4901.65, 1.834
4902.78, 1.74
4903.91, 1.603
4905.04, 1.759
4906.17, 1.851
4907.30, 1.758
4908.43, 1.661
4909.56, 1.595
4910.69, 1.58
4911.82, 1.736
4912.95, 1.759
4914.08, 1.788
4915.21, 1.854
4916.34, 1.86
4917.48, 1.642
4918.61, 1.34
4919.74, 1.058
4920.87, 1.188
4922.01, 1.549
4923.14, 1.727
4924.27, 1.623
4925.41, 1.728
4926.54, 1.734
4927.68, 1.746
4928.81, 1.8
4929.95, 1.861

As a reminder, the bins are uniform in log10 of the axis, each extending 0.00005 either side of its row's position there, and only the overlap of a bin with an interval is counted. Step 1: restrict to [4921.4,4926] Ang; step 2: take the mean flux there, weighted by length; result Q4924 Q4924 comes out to 1.65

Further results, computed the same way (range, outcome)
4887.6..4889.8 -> 1.55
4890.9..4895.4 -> 1.62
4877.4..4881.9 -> 1.73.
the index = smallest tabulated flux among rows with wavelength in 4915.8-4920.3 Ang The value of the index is 1.058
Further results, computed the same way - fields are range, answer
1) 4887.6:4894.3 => 1.109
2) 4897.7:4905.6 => 1.603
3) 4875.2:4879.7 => 1.624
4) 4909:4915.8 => 1.58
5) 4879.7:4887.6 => 1.523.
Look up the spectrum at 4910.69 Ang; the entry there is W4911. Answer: 1.58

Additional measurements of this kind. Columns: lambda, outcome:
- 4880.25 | 1.893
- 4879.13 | 1.781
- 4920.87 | 1.188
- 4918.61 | 1.34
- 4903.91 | 1.603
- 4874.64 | 1.688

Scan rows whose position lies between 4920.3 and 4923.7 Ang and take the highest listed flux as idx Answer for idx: 1.727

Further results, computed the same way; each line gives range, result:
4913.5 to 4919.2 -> 1.86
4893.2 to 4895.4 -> 1.902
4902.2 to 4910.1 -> 1.851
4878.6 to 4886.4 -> 1.893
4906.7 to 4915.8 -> 1.854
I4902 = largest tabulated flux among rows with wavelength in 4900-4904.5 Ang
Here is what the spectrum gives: 1.834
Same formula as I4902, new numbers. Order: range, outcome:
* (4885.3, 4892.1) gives 1.57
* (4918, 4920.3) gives 1.34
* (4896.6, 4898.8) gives 1.864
